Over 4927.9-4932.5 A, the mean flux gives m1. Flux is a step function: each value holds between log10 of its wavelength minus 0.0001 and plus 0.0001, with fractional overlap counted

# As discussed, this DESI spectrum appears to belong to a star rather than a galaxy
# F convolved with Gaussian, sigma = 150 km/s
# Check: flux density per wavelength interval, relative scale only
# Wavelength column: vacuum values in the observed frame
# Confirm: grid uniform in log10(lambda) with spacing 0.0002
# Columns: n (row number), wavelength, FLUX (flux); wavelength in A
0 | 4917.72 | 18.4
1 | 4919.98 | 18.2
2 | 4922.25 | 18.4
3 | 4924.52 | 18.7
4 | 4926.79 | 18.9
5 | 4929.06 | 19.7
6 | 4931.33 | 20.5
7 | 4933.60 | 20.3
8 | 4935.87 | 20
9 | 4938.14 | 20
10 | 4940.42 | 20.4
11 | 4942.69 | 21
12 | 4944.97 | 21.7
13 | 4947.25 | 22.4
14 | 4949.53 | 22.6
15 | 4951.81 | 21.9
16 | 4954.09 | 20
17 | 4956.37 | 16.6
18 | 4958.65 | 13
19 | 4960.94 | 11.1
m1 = 20.1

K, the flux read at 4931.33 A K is 20.5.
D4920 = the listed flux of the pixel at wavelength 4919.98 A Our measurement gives 18.2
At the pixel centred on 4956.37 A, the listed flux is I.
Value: 16.6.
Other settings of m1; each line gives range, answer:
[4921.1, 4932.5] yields 19.2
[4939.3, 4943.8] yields 20.7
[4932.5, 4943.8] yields 20.4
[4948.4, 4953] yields 22.2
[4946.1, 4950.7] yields 22.5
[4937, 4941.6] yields 20.2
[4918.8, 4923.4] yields 18.3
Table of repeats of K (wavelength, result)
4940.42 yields 20.4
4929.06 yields 19.7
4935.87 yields 20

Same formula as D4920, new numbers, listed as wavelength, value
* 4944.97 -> 21.7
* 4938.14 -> 20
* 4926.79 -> 18.9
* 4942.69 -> 21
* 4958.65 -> 13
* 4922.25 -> 18.4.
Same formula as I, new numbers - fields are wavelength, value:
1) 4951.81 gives 21.9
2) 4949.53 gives 22.6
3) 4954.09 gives 20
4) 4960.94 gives 11.1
